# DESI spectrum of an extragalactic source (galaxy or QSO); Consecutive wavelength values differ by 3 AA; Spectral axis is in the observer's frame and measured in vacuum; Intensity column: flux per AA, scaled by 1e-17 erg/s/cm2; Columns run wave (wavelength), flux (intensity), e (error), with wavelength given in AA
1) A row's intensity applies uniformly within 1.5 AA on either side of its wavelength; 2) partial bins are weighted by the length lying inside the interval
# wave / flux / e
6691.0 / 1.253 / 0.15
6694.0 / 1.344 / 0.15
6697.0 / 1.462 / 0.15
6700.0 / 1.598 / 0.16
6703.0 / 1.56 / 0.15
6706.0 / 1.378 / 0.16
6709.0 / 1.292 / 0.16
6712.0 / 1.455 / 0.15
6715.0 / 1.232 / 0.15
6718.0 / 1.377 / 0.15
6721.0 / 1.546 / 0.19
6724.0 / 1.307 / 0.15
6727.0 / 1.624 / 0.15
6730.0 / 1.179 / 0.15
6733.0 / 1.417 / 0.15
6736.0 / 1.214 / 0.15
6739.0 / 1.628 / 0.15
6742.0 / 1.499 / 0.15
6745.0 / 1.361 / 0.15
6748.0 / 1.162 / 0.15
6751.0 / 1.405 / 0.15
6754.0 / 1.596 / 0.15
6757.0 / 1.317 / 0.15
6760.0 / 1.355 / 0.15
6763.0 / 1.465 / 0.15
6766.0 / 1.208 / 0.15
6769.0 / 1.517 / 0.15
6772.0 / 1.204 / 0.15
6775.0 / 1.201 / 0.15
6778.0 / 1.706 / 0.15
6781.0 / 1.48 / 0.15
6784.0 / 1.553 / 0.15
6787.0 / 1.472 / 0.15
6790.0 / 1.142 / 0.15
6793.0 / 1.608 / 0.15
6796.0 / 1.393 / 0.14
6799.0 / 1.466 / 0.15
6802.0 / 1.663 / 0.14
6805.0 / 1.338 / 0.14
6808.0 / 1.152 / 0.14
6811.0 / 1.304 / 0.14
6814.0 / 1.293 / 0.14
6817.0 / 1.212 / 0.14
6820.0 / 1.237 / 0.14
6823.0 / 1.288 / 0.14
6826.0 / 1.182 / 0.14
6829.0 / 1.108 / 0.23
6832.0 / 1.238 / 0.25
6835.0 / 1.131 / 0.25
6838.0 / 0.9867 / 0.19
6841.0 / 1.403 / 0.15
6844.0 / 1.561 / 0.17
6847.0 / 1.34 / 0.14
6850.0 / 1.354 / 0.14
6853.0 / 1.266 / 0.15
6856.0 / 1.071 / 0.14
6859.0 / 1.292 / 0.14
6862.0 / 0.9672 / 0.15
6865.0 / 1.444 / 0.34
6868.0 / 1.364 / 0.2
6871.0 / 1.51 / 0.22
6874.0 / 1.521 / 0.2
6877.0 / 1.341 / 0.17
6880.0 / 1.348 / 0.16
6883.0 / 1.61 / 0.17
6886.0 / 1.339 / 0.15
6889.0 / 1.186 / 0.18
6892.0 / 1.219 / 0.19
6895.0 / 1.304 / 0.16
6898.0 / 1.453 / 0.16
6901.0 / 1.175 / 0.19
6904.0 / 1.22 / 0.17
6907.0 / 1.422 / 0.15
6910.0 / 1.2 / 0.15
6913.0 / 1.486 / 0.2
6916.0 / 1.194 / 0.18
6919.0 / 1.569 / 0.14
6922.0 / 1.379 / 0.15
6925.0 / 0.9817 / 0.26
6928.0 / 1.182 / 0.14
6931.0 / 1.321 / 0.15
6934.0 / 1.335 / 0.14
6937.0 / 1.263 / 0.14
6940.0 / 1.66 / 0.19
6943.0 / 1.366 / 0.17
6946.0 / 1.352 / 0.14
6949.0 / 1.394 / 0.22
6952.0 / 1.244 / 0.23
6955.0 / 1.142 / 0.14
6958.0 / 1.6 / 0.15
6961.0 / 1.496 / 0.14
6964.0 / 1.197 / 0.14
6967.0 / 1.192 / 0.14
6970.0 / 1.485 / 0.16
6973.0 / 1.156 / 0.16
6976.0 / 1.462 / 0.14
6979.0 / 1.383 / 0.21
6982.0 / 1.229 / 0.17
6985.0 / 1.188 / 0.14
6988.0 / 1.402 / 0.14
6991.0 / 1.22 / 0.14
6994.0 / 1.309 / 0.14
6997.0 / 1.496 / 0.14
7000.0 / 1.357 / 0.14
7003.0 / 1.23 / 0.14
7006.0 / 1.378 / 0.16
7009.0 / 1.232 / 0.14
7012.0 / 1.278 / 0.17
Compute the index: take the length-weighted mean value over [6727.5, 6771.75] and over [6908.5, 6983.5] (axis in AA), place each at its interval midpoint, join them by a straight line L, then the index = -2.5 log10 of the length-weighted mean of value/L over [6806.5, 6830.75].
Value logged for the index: 0.12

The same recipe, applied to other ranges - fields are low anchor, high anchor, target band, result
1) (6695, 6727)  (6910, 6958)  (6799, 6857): 0.082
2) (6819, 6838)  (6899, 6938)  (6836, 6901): -0.080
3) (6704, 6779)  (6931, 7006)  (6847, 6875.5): 0.040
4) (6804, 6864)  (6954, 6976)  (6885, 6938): 0.005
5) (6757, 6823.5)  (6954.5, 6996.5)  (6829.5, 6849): 0.076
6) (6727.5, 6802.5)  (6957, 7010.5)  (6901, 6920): 0.023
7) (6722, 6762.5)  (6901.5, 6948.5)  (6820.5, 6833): 0.133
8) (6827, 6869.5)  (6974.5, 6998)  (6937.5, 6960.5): -0.066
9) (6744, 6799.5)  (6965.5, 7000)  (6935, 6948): -0.055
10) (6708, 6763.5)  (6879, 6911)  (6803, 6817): 0.064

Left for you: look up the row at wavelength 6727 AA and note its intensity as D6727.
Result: 1.624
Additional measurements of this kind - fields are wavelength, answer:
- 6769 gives 1.517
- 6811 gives 1.304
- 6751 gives 1.405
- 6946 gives 1.352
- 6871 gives 1.51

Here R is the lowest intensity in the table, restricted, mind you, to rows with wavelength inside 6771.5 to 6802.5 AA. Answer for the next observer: 1.142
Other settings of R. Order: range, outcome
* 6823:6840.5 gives 0.9867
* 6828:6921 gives 0.9672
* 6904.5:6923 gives 1.194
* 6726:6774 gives 1.162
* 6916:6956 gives 0.9817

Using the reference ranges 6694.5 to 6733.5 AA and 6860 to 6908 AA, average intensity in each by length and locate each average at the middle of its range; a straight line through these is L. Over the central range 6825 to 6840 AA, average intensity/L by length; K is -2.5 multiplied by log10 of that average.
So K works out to 0.20 mag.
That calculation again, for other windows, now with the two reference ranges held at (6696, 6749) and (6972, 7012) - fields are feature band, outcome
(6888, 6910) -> 0.05 mag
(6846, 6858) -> 0.09 mag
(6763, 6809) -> -0.02 mag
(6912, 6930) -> 0.04 mag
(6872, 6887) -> -0.07 mag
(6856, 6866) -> 0.13 mag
